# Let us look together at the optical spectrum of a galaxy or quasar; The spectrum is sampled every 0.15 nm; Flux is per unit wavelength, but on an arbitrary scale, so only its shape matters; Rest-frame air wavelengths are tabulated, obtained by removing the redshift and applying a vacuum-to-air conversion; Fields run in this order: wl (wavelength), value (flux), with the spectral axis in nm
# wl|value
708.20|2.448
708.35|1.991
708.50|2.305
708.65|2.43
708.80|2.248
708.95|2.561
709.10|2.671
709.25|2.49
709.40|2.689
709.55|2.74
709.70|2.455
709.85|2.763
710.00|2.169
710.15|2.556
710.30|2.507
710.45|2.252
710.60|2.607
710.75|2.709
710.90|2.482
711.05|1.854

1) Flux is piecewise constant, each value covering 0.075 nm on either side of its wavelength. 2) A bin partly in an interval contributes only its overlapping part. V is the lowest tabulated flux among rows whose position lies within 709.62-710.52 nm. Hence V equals 2.169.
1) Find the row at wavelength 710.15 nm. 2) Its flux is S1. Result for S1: 2.556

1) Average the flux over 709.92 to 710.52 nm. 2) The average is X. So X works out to 2.38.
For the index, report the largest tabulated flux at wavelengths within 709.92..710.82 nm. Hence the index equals 2.709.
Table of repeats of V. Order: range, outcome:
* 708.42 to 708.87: 2.248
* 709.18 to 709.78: 2.455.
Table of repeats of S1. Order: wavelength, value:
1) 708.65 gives 2.43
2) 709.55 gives 2.74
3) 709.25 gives 2.49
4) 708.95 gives 2.561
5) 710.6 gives 2.607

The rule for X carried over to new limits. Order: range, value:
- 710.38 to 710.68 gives 2.44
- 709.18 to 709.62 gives 2.64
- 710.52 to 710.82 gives 2.65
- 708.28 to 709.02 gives 2.31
